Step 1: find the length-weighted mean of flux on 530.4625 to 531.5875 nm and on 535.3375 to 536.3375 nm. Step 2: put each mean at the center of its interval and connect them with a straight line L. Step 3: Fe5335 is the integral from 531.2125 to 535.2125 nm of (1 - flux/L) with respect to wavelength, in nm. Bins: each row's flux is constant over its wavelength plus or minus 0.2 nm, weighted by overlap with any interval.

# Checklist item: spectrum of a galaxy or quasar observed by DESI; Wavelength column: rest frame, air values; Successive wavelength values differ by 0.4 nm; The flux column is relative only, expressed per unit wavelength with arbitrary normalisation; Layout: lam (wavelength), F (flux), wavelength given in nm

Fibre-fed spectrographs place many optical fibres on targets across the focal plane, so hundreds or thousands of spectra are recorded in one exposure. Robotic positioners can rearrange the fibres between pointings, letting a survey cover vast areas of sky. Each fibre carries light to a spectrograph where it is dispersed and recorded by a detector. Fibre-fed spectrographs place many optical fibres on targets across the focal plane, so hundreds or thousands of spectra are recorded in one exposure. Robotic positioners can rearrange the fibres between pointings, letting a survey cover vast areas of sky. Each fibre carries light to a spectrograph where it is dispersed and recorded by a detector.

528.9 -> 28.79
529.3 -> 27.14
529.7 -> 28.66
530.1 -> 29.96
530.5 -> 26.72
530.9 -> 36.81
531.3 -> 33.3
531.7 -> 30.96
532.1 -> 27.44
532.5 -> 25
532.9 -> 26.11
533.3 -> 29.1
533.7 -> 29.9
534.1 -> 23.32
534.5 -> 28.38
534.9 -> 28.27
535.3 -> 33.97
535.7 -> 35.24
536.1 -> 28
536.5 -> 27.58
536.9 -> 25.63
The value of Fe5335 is 0.53 nm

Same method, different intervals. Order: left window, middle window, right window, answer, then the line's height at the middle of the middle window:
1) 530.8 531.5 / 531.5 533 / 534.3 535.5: 0.269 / 33.5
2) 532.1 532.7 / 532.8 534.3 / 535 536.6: 0.023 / 27.6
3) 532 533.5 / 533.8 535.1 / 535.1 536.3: 0.136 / 30.1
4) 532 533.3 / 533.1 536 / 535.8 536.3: -0.153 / 28.2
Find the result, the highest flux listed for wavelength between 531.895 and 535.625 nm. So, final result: 33.97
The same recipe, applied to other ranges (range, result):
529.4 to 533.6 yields 36.81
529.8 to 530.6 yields 29.96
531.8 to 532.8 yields 27.44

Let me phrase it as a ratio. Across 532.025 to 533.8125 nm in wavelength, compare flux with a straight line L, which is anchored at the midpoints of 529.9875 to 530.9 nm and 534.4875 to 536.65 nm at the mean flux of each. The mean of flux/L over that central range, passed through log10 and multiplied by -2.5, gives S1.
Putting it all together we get 0.11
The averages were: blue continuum 30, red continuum 30.5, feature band 27.4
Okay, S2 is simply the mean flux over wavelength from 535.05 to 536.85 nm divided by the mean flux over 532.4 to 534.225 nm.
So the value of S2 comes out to 1.1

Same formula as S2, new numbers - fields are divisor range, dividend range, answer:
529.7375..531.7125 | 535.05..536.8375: 0.98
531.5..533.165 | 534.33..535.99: 1.14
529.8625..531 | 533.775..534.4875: 0.84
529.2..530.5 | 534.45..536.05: 1.11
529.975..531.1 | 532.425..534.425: 0.86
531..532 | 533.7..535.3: 0.87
